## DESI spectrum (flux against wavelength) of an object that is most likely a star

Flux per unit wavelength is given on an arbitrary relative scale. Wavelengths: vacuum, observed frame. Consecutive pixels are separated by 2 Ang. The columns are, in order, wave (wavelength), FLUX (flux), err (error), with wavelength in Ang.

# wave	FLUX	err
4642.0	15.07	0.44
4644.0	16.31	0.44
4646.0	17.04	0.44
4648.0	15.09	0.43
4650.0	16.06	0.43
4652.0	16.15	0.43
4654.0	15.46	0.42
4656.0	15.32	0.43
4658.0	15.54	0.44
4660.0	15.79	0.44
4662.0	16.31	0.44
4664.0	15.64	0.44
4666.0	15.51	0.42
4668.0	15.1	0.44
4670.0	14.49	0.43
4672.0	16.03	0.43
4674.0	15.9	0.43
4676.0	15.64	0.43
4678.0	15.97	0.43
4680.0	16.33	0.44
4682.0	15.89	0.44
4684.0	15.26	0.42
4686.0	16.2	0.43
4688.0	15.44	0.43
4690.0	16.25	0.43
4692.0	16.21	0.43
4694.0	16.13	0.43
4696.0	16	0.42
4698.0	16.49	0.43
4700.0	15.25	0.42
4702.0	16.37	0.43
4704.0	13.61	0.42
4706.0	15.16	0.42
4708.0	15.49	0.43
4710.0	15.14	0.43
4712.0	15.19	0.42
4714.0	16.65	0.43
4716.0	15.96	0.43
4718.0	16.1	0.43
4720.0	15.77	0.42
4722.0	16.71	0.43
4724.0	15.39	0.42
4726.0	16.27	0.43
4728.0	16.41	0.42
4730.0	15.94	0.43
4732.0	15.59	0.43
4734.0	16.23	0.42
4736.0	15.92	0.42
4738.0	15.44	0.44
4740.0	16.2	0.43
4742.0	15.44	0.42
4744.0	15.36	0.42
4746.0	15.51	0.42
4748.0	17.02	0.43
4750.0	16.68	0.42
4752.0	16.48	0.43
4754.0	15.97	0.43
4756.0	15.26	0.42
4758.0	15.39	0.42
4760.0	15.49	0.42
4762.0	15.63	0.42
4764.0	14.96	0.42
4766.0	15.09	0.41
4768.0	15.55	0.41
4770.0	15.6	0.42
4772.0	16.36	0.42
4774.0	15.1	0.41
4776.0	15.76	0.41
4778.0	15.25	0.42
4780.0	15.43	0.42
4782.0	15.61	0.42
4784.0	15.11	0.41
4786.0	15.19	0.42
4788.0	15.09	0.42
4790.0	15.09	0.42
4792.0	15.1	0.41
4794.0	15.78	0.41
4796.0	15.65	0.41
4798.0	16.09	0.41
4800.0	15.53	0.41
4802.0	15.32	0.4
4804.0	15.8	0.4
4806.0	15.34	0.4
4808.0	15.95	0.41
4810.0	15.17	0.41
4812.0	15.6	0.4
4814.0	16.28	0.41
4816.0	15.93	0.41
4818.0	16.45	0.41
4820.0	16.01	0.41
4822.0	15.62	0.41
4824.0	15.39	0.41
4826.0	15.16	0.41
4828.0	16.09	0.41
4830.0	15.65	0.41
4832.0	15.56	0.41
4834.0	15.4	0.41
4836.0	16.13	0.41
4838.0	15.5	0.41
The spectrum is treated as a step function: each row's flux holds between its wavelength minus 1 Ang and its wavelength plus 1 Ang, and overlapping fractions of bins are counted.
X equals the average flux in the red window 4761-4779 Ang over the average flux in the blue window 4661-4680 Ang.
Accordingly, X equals 0.99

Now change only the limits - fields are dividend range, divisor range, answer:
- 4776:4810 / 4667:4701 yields 0.98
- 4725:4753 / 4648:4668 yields 1.02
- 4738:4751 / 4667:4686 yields 1.02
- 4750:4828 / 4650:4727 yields 0.99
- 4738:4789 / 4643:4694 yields 0.99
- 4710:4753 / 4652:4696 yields 1.02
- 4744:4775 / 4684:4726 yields 1.00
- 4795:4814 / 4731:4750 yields 0.98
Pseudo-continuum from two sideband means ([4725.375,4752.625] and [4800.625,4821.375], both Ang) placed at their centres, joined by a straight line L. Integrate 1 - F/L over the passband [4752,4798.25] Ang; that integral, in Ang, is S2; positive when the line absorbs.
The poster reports 1.3 Ang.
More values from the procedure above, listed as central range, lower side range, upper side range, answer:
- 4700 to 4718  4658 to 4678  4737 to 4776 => 0.22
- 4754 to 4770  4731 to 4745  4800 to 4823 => 0.36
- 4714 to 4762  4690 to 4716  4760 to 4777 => -1.11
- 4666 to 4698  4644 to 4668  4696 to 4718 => -0.24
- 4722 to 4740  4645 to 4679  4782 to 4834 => -0.35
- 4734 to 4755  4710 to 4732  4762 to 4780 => -0.37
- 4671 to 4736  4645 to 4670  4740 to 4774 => -0.53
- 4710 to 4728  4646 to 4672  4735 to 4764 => -0.27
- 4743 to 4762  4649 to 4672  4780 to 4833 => -0.36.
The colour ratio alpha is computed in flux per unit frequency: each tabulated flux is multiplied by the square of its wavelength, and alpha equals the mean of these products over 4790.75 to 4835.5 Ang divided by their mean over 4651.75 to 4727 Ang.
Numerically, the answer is 1.0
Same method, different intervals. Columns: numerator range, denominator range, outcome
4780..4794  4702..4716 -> 1.03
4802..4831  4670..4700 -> 1.05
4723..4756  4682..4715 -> 1.04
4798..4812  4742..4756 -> 0.99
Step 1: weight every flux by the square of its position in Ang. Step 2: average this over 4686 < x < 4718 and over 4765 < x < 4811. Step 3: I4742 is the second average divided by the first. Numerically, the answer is 1.02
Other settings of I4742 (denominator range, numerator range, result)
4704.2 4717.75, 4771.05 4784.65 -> 1.03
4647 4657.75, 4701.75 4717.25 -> 1.01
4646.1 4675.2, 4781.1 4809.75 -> 1.05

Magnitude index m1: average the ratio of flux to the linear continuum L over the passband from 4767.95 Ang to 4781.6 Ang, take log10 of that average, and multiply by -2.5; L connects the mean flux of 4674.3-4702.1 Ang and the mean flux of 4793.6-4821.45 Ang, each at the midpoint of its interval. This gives 0.017 mag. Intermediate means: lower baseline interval 15.9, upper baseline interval 15.8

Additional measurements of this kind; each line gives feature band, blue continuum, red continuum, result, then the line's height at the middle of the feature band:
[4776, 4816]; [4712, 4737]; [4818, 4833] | 0.02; 15.8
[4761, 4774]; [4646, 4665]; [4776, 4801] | 0.00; 15.5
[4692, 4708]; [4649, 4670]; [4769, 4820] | 0.00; 15.6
